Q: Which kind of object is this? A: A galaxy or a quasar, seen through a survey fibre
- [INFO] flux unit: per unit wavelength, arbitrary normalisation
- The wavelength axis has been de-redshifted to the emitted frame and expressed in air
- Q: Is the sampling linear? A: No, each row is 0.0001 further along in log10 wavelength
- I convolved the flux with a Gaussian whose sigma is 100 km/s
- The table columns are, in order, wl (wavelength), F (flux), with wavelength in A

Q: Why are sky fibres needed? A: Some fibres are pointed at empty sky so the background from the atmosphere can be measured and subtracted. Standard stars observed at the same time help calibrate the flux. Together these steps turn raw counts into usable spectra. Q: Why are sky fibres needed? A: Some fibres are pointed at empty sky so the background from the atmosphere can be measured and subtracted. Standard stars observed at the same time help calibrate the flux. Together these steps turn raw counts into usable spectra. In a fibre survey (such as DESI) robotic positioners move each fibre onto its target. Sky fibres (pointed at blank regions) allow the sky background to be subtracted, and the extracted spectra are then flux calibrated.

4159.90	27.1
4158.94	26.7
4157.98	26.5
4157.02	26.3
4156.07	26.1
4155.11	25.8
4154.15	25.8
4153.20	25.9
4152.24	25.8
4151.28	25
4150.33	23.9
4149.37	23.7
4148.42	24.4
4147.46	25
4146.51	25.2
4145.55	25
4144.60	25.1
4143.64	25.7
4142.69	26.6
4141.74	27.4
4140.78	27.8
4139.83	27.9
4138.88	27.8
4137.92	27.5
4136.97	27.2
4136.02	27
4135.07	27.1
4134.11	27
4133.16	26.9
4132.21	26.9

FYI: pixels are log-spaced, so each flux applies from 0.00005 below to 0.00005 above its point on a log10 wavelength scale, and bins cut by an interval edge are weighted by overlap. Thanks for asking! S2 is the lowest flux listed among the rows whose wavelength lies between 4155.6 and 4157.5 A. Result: 26.1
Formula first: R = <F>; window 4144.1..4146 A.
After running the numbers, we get 25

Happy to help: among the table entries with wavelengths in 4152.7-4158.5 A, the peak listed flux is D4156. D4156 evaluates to 26.5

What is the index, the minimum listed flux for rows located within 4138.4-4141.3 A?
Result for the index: 27.8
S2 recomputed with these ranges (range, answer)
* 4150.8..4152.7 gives 25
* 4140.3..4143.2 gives 26.6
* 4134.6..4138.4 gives 27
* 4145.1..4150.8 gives 23.7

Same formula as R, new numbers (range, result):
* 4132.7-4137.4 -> 27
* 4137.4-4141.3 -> 27.7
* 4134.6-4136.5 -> 27.1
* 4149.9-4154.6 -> 25.3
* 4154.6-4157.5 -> 26.1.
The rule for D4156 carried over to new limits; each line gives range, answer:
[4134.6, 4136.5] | 27.1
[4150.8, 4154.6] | 25.9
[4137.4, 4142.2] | 27.9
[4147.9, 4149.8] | 24.4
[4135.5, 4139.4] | 27.8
